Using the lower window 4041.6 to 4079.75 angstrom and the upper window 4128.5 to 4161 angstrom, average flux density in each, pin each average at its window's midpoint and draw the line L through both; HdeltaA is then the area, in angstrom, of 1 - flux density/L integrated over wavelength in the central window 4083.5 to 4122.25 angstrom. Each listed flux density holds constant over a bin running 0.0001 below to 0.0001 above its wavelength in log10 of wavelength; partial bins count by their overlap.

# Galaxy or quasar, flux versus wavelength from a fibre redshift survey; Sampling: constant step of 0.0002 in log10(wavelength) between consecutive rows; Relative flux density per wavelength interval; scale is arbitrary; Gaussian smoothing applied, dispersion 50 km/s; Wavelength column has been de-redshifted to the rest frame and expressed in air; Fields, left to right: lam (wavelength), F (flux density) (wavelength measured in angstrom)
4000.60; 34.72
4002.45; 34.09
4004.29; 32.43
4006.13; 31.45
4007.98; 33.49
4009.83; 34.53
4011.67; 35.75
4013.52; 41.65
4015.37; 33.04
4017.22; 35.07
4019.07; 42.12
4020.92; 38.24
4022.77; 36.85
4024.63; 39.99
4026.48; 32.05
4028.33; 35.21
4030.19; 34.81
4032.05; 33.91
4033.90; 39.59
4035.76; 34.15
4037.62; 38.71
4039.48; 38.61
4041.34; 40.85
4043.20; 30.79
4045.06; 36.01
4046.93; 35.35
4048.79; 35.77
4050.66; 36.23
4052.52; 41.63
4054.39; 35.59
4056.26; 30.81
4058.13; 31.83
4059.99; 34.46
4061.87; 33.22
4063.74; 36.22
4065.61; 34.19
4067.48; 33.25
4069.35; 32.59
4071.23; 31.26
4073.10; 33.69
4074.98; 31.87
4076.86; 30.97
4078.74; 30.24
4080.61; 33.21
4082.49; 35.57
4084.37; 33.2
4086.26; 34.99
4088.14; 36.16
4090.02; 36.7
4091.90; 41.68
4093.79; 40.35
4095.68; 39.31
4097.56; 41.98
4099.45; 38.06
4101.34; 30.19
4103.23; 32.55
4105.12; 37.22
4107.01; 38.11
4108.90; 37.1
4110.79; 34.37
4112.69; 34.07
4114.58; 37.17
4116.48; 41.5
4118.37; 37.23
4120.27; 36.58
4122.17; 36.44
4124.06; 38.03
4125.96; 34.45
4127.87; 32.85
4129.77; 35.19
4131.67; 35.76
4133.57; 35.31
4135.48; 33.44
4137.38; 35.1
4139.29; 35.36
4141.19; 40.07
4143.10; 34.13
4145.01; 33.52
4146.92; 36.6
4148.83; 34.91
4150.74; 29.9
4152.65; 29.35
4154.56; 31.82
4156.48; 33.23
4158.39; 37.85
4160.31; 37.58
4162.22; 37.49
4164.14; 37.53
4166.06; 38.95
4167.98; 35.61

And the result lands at -3.0 angstrom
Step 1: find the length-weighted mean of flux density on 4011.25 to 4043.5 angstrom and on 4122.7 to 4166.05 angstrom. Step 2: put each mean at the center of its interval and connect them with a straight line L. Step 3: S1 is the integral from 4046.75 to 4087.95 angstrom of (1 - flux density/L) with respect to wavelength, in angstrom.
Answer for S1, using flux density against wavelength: 2.7 angstrom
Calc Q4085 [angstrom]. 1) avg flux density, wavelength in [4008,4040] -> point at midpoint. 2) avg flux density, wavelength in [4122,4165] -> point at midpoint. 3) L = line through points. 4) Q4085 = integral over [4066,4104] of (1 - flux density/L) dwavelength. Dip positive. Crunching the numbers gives 0.9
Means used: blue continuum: 36.6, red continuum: 35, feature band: 34.9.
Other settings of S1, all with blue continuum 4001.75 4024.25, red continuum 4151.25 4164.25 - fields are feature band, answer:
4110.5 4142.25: -1.07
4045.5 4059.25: 0.08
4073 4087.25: 0.95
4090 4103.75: -1.04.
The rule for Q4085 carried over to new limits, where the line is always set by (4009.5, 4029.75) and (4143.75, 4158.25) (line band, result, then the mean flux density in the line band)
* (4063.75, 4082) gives 1.4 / 32.7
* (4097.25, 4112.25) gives -0.6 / 35.9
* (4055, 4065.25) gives 0.6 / 33.4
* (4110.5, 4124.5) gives -1.2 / 37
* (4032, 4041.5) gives -0.4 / 37.7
